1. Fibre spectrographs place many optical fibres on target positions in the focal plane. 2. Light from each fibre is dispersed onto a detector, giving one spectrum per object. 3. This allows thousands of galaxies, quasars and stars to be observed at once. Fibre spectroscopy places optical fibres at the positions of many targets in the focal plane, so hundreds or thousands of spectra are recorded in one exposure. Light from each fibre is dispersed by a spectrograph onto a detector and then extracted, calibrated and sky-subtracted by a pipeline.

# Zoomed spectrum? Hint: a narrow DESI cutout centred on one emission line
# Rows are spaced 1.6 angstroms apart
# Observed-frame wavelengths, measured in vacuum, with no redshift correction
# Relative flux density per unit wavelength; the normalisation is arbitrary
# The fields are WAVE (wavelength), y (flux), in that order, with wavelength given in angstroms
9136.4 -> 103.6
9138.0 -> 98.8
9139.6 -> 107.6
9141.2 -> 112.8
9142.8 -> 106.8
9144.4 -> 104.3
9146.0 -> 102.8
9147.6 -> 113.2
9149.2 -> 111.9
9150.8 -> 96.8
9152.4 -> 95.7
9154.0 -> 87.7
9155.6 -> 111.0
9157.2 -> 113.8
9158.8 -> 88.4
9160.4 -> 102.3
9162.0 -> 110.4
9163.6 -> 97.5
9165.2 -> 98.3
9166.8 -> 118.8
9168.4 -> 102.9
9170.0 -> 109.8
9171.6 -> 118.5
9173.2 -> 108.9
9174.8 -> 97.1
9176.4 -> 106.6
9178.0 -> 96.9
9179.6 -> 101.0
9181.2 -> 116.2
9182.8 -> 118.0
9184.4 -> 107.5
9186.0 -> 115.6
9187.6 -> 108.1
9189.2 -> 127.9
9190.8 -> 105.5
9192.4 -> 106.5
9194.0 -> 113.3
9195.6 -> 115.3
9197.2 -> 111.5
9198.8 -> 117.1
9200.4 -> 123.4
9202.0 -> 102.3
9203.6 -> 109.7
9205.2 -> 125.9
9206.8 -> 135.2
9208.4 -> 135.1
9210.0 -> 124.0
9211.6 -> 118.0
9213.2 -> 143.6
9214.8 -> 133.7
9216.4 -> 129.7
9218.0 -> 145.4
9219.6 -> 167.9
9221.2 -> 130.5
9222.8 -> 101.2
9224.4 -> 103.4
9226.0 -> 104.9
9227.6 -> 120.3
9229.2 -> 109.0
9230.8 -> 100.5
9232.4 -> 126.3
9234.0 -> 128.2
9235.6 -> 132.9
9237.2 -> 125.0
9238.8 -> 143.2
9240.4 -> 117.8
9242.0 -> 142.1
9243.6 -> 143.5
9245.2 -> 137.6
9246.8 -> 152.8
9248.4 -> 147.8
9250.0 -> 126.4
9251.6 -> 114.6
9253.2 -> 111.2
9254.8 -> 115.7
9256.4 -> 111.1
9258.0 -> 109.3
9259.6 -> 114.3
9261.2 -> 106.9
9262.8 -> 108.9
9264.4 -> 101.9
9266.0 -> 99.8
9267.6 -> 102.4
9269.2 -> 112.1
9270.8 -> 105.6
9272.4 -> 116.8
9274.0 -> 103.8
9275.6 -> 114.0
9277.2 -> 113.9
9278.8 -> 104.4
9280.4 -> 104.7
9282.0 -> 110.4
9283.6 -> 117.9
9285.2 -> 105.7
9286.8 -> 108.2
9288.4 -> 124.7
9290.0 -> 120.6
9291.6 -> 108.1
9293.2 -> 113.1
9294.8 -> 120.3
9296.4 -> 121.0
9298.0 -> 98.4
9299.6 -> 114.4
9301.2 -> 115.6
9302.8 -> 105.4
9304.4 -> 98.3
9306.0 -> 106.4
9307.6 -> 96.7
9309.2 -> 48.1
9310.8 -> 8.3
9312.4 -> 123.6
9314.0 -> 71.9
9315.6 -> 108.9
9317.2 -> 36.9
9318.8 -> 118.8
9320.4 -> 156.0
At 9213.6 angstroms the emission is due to H-alpha 6563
